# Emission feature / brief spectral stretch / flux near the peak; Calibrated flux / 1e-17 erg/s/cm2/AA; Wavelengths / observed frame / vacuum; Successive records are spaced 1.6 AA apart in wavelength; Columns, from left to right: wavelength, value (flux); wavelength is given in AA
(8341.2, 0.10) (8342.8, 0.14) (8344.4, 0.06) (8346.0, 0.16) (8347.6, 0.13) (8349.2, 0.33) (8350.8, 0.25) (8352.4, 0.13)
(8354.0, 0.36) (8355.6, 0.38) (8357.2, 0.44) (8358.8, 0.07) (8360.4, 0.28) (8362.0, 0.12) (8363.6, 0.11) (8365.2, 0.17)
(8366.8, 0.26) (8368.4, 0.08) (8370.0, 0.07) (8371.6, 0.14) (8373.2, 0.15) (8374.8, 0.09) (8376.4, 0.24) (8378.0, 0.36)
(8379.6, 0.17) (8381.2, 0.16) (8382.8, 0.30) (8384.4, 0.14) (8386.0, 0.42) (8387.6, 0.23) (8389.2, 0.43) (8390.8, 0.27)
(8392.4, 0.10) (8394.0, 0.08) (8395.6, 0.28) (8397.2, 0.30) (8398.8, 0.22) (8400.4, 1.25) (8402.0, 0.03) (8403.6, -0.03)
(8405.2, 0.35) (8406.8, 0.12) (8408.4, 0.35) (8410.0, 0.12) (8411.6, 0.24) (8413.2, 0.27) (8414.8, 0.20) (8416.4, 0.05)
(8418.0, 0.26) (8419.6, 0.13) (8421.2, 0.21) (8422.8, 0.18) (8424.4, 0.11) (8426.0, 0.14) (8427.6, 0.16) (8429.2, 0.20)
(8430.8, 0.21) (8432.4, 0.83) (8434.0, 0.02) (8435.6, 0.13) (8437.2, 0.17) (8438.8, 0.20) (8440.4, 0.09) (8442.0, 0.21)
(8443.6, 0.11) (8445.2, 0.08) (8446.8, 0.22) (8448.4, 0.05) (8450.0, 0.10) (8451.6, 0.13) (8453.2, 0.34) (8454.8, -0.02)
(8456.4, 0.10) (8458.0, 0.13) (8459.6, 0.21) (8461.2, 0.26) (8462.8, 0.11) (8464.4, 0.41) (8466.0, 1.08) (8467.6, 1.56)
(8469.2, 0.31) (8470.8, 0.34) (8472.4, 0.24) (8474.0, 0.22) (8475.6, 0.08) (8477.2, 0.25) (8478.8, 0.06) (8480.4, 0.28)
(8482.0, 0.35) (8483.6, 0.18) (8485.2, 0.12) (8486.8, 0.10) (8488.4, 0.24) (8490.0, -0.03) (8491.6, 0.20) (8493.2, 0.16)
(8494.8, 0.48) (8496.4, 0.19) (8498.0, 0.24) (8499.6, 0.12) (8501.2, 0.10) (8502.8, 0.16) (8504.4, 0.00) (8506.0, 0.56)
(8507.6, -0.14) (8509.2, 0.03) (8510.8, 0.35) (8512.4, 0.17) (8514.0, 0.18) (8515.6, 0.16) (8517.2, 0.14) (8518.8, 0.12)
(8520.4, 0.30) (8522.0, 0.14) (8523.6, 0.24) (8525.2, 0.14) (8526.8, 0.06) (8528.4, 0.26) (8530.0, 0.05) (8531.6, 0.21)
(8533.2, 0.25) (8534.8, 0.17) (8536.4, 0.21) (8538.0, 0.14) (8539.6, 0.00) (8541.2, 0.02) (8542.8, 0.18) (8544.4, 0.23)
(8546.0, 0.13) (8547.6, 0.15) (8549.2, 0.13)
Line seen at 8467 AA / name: [O III]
